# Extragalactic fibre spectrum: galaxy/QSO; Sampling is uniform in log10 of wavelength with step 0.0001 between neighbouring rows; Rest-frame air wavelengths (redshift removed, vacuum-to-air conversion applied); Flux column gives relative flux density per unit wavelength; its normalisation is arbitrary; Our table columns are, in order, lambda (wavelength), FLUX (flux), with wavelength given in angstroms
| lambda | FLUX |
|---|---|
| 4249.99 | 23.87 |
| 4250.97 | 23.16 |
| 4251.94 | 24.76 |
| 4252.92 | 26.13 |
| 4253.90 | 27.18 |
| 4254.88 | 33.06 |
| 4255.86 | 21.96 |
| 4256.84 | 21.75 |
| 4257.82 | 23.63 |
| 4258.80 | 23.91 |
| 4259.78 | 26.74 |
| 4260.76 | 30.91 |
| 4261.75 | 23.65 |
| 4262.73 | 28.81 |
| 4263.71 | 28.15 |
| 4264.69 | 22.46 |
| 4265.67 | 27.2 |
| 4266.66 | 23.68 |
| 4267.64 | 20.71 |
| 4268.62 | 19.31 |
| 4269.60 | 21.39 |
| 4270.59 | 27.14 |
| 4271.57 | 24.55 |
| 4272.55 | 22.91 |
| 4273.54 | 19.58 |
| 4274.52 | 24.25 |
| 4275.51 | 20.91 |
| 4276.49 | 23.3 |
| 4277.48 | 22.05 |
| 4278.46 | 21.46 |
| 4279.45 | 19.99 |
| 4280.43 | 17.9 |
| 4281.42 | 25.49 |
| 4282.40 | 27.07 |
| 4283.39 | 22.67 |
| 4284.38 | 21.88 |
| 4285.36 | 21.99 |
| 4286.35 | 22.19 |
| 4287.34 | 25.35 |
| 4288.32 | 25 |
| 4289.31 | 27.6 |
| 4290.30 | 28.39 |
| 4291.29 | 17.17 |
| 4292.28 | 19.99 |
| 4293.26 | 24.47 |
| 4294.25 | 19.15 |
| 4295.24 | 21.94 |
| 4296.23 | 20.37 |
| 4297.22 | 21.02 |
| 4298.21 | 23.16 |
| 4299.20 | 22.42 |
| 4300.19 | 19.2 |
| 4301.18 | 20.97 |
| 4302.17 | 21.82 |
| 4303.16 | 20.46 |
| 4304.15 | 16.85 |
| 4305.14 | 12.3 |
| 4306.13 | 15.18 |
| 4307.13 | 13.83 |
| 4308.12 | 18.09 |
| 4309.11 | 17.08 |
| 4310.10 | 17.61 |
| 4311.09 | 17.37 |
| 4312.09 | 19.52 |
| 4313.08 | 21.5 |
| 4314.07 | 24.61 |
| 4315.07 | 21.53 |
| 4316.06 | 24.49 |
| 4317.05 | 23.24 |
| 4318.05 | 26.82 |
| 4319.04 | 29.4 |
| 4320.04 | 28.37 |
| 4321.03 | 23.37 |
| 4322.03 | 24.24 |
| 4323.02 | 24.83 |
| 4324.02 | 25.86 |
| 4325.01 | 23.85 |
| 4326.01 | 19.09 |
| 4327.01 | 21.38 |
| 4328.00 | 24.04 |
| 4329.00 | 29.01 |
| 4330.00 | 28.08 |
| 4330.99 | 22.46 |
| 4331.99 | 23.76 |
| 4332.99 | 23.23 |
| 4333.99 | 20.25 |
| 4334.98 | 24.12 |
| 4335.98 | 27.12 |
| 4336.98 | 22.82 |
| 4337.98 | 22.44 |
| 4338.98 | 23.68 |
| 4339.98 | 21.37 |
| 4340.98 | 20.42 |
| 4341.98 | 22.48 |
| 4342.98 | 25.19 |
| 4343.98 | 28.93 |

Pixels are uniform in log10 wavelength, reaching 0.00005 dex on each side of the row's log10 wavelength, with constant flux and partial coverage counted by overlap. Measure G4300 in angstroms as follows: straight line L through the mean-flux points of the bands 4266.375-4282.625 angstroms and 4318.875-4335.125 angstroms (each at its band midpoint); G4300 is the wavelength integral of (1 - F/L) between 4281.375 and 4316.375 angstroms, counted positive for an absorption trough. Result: 3.3 angstroms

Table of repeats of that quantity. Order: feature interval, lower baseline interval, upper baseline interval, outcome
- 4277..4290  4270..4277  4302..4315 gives -0.9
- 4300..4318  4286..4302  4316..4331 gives 3.3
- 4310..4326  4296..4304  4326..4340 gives -0.7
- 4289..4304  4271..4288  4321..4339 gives 0.9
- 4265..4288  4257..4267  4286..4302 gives 1.4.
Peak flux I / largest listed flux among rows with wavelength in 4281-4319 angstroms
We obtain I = 28.39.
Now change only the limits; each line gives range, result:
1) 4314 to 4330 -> 29.4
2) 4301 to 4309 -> 21.82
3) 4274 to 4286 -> 27.07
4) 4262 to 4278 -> 28.81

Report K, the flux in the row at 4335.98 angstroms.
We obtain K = 27.12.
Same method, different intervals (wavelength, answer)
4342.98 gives 25.19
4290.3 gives 28.39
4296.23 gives 20.37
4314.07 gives 24.61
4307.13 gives 13.83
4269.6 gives 21.39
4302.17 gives 21.82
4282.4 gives 27.07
